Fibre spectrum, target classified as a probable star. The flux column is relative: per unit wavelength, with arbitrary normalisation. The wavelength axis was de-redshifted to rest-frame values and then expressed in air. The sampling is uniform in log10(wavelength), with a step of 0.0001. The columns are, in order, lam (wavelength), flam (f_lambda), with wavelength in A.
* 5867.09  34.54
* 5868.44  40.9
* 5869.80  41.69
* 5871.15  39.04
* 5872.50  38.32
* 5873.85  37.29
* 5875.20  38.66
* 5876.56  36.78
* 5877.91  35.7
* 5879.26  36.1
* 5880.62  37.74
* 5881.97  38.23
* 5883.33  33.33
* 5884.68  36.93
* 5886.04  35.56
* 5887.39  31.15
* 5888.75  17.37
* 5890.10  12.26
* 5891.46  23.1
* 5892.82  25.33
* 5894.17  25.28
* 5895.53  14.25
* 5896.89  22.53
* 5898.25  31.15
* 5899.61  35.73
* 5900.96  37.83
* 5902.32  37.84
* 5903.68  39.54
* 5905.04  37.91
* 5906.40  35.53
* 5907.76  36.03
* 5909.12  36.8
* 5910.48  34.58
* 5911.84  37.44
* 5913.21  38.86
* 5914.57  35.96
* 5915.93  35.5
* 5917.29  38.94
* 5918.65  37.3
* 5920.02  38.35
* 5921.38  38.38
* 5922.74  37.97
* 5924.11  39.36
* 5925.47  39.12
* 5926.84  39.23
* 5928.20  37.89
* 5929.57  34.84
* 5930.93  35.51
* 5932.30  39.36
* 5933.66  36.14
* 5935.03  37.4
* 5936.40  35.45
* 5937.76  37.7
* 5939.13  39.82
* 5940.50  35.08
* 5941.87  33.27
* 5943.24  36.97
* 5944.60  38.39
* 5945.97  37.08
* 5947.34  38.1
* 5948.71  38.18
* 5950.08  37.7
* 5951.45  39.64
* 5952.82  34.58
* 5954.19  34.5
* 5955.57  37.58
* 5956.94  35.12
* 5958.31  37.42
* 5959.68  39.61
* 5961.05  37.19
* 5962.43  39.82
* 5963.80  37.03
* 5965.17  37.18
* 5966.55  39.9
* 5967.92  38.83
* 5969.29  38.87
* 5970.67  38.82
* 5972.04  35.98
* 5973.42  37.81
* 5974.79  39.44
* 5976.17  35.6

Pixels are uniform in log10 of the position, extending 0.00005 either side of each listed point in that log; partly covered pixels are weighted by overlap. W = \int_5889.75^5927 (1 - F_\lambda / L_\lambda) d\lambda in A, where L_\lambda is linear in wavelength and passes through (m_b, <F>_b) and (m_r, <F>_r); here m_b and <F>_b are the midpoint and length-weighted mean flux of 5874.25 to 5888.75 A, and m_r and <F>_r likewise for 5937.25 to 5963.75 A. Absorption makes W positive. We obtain 2.3 A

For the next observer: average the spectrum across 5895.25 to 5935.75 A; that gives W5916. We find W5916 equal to 36.1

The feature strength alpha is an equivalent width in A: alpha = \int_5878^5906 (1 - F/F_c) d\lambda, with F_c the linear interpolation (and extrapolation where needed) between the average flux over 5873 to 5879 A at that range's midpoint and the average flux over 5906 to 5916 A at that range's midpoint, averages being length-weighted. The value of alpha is 4.7 A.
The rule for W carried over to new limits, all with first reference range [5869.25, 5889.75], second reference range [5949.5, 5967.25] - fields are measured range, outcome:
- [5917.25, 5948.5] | -0.6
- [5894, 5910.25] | 1.4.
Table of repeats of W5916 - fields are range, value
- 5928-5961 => 37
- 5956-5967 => 37.9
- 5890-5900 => 24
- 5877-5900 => 28.9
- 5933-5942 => 36.6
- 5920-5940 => 37.7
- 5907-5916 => 36.5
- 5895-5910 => 33.4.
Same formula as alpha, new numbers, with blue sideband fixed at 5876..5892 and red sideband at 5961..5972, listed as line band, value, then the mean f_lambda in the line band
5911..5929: -1.9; 38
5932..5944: -0.3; 36.7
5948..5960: 0.1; 37.1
